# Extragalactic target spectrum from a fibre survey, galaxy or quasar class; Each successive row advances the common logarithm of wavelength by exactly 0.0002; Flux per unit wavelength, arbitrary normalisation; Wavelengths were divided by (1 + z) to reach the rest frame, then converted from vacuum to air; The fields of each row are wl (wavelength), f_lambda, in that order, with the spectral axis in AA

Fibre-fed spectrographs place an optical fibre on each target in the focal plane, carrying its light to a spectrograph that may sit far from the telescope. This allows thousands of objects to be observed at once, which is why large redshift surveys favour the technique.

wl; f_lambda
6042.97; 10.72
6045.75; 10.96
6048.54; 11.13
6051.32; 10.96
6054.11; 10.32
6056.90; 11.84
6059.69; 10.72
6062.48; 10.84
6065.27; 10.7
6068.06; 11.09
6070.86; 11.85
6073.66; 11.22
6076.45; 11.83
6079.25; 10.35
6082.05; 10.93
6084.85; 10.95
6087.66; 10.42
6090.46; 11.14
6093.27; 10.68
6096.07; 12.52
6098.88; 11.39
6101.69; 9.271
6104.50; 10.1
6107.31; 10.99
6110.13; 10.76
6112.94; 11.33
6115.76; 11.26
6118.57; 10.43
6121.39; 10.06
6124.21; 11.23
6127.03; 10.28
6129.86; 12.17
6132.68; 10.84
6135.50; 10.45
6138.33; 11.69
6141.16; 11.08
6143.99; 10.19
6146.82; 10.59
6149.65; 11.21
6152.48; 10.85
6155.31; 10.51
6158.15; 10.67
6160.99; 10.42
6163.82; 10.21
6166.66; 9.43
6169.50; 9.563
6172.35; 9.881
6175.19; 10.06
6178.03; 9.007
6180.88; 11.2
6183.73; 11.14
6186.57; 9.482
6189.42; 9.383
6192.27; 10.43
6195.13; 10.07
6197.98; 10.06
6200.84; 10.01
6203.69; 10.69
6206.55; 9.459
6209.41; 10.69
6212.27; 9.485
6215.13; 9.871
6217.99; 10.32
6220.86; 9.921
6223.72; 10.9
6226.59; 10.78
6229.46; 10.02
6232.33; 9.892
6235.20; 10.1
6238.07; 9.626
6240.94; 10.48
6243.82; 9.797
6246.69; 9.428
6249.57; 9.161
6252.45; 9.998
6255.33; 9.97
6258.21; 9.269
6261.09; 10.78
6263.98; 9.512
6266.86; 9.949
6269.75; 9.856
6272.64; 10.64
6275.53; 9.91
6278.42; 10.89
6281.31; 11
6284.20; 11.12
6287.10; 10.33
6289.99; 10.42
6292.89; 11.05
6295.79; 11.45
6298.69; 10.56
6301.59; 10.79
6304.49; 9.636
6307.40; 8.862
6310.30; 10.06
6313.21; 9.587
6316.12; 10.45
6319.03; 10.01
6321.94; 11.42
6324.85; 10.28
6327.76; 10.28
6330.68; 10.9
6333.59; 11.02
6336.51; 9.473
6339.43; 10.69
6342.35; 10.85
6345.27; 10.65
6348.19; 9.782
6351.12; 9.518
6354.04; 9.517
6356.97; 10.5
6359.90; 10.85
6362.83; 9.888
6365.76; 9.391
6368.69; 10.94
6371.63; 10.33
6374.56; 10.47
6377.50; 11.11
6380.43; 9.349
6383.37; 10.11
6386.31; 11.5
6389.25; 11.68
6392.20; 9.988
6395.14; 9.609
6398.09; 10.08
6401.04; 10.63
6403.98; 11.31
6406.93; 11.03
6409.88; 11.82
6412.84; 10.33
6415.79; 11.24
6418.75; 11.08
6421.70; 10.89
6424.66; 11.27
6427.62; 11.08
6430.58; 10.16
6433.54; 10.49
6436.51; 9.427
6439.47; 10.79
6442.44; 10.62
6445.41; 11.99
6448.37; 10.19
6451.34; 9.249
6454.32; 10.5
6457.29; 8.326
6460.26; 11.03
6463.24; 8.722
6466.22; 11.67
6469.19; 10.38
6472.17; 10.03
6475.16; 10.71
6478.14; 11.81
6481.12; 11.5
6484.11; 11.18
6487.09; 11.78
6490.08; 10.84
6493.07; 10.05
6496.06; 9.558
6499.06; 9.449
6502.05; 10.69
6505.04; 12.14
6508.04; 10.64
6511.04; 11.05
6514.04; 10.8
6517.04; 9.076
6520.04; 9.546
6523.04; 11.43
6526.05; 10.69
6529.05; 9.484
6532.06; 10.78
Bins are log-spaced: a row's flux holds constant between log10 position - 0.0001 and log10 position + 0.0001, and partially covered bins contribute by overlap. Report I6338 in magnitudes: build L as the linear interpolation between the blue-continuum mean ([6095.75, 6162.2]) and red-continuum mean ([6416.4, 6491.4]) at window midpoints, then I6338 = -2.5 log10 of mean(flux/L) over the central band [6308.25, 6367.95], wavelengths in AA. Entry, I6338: 0.05 mag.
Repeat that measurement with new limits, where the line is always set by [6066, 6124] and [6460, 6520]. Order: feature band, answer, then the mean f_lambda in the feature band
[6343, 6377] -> 0.053 mag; 10.2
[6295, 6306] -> 0.023 mag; 10.5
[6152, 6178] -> 0.081 mag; 10.1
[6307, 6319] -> 0.096 mag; 9.85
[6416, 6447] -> -0.013 mag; 10.8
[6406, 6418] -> -0.042 mag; 11.1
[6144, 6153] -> 0.011 mag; 10.8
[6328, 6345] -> 0.018 mag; 10.6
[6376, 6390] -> 0.000 mag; 10.7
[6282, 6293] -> 0.007 mag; 10.7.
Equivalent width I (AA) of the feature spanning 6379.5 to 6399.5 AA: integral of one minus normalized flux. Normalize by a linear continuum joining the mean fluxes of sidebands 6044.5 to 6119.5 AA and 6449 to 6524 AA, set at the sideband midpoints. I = 0.44 AA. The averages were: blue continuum 11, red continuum 10.5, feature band 10.4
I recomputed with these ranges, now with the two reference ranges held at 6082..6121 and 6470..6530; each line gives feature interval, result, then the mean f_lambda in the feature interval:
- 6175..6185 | 0.4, 10.4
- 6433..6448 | 0.0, 10.6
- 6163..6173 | 1.0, 9.73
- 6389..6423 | -0.3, 10.8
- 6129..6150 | -0.3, 11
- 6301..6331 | 1.6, 10.2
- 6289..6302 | -0.2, 10.9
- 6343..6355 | 0.9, 9.95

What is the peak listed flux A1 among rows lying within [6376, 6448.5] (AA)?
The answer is 11.99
